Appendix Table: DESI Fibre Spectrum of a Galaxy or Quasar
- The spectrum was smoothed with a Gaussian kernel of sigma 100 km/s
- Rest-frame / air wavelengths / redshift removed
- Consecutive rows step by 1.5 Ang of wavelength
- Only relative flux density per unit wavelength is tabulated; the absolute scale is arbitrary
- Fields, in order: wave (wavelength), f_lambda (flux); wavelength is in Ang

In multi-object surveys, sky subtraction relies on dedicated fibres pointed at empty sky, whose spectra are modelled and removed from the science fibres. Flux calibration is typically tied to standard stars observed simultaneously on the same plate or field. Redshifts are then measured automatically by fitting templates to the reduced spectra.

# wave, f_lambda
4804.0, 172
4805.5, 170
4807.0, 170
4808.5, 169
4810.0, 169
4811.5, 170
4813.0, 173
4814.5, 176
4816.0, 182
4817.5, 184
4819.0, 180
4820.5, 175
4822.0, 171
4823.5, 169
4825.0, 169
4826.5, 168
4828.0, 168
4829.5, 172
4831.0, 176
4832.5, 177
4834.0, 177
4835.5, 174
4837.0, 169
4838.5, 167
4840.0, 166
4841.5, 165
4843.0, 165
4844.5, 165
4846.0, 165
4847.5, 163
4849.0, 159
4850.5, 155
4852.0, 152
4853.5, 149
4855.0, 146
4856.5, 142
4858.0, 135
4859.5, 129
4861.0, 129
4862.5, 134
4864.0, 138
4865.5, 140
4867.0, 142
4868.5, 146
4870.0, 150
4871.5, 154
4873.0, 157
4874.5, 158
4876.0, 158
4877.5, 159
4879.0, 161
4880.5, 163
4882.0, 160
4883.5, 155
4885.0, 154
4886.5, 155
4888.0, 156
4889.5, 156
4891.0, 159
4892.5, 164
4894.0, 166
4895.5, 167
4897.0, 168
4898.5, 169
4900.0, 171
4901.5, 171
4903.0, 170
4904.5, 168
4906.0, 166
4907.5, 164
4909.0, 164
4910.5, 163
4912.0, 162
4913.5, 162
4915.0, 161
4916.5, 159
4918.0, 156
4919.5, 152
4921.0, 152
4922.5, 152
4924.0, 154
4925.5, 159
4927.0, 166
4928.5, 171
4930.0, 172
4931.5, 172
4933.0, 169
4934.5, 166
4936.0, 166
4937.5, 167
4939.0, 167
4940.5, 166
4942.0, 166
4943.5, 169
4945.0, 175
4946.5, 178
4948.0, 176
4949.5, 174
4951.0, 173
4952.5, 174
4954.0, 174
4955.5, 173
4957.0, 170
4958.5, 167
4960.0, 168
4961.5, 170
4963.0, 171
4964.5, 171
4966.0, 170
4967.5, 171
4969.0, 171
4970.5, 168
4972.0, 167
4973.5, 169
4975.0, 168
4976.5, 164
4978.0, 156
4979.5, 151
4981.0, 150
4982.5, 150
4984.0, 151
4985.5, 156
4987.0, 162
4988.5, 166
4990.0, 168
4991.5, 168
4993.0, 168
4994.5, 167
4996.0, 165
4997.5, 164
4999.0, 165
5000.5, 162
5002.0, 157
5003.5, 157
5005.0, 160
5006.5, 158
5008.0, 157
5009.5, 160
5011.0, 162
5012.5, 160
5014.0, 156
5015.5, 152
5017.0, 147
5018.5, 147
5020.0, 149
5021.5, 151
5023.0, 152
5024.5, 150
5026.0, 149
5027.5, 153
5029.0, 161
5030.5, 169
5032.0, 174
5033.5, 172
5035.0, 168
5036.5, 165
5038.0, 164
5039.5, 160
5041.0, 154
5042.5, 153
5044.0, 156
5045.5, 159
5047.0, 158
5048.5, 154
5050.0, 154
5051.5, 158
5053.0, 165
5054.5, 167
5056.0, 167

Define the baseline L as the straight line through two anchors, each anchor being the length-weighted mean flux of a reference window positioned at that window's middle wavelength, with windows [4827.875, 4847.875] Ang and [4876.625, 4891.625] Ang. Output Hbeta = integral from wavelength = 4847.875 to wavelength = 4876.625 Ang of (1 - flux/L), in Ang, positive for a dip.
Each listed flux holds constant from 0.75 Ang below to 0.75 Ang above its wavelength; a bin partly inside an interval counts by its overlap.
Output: 3.0 Ang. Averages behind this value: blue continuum 169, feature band 146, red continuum 158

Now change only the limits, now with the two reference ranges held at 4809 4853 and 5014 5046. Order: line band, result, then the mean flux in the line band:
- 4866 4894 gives 1.76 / 156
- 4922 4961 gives -1.43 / 169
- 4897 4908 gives -0.22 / 168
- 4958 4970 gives -0.63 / 170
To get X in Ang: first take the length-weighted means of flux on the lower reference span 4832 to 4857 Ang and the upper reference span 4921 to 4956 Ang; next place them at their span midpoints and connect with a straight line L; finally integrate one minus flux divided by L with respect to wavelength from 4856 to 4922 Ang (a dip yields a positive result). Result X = 3.6 Ang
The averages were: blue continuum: 162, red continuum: 168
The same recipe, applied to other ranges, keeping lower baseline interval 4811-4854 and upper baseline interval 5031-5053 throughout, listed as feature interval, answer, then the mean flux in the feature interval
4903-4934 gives 0.6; 162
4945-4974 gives -1.3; 171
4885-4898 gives 0.4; 161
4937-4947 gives -0.3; 170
